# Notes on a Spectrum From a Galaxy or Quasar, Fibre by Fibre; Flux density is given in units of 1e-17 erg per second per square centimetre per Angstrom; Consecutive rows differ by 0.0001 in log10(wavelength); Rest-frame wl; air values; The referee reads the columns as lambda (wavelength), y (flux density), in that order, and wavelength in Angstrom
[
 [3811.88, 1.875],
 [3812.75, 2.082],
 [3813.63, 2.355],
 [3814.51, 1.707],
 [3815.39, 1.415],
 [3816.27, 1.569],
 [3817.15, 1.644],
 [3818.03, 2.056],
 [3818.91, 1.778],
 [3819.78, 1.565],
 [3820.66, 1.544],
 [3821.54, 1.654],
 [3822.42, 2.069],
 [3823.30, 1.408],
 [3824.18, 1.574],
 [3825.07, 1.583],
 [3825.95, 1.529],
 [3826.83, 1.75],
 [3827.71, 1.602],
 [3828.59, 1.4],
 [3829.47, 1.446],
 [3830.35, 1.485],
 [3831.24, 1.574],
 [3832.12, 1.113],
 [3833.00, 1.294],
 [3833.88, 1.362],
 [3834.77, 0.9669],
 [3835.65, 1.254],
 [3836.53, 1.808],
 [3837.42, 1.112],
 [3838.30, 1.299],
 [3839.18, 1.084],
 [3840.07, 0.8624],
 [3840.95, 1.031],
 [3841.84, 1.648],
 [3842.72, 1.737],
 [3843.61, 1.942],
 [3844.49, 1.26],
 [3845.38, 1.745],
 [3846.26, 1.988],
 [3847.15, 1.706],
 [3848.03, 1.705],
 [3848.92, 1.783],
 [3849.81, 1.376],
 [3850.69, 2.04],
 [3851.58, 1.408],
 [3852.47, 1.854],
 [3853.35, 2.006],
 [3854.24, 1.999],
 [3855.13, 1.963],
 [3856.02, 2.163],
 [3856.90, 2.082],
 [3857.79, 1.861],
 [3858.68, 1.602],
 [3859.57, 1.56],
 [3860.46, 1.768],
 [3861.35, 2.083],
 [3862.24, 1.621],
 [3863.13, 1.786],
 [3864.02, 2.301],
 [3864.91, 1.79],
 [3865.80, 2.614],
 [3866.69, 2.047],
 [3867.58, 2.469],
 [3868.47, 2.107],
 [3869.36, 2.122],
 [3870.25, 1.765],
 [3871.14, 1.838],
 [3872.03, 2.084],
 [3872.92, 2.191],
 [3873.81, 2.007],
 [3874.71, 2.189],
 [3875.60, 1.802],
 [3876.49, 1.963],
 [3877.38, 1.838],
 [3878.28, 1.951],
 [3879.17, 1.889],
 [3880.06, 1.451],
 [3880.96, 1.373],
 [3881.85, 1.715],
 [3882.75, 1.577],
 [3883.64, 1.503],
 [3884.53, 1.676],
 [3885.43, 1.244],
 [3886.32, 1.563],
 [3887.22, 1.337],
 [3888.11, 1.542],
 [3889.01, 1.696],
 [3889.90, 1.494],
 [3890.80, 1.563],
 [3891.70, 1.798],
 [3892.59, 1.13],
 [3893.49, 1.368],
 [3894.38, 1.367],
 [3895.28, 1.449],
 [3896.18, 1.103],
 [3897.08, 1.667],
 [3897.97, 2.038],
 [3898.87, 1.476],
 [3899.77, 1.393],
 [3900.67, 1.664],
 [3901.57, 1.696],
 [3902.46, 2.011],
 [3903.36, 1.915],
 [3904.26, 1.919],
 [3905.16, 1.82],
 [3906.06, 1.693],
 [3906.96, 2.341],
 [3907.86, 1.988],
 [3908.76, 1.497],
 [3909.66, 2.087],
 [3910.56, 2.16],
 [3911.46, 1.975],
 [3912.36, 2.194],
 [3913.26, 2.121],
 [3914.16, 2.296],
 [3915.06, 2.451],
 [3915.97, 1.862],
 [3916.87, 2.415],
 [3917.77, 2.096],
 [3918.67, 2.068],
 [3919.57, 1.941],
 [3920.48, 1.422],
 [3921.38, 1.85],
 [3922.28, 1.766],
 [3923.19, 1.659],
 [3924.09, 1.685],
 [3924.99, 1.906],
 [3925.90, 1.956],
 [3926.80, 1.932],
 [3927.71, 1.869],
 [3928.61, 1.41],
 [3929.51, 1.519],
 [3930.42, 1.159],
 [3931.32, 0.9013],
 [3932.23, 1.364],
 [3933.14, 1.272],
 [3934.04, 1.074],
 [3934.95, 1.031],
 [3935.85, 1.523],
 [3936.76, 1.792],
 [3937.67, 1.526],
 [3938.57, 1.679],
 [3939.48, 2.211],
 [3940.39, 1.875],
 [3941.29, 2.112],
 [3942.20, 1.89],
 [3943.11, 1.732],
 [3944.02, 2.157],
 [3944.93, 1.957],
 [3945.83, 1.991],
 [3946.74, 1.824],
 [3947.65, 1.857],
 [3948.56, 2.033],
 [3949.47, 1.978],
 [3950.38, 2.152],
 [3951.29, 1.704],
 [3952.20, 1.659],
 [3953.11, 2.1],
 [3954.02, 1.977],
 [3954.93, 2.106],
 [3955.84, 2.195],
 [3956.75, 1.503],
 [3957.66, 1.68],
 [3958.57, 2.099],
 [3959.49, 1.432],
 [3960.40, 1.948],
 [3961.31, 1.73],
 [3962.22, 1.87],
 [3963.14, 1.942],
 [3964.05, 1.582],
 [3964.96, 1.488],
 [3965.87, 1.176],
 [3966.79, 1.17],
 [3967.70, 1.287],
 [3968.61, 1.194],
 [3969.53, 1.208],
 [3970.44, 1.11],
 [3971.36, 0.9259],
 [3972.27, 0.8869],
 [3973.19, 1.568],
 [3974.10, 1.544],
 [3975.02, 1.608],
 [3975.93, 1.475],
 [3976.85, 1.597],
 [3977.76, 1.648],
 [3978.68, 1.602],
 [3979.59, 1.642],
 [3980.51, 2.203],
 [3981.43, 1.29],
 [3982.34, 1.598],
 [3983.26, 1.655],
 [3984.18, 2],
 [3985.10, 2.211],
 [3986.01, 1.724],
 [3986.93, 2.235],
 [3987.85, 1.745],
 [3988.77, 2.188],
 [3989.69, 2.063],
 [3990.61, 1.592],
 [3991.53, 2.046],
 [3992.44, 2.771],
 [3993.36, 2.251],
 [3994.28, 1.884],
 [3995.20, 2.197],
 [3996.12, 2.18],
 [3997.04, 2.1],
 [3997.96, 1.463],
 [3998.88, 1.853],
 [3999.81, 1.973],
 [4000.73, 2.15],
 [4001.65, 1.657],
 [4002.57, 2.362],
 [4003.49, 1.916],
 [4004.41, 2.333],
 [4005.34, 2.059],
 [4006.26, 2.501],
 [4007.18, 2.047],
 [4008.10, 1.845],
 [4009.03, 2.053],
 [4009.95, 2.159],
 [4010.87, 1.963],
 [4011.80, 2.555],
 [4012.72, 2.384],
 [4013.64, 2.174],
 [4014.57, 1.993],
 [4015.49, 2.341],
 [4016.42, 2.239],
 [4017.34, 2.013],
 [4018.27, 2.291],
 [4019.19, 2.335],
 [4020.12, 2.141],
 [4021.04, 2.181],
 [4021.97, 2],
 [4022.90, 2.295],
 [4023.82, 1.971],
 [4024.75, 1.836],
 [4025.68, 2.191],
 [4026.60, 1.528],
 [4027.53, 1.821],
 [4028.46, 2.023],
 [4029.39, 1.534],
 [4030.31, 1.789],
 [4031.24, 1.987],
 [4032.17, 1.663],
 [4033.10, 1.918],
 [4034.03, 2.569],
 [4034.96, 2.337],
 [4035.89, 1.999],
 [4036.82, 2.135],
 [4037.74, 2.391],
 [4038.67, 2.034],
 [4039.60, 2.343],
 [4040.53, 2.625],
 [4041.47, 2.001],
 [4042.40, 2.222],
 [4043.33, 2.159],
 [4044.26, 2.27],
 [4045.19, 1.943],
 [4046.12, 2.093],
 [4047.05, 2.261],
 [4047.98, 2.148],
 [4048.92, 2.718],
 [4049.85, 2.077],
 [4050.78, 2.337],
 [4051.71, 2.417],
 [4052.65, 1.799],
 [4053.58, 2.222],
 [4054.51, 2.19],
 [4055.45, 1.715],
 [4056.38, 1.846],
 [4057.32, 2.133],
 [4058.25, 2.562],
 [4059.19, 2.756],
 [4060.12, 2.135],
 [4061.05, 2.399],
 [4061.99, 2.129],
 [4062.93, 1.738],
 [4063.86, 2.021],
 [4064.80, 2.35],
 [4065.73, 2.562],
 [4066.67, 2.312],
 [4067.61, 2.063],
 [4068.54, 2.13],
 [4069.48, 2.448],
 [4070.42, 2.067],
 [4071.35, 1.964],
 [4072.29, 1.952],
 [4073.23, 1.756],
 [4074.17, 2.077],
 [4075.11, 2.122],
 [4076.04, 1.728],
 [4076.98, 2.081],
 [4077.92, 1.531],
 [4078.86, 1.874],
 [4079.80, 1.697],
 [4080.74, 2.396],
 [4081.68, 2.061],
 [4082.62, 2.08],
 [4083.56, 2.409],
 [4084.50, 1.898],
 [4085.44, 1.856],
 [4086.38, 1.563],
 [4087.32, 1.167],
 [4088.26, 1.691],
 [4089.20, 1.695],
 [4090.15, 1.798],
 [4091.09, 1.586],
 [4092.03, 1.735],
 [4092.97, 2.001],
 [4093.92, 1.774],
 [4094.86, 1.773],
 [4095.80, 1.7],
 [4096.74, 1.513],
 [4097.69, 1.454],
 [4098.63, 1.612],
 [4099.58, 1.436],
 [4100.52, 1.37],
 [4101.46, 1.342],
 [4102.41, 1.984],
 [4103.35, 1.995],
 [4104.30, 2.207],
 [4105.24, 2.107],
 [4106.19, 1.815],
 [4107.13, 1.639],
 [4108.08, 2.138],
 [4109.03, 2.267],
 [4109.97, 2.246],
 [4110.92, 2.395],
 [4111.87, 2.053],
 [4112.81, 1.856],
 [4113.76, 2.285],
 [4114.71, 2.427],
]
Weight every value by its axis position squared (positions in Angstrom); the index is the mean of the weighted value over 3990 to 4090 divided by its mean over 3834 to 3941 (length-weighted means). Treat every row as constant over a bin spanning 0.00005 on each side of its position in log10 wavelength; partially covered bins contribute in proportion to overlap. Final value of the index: 1.3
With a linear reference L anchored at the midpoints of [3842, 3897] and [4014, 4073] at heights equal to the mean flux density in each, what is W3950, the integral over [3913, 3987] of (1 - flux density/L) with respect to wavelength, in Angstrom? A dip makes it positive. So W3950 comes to 8.5 Angstrom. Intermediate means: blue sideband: 1.77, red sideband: 2.14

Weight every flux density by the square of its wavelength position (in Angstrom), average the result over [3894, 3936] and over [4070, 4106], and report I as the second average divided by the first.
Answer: 1.13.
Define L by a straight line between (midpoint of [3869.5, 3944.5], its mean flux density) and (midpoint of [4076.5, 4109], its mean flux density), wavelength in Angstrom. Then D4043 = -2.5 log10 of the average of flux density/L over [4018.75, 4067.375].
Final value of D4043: -0.20 mag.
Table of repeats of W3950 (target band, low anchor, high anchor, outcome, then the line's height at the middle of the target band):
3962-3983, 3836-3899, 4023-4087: 5.09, 1.92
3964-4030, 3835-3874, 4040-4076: 5.86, 2.05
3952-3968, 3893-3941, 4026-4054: 1.26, 1.87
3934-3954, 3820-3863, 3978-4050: 0.49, 1.88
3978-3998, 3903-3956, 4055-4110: -0.73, 1.88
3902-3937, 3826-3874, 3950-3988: -2.41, 1.68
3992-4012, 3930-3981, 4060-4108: -4.18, 1.73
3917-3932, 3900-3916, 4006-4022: 2.25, 2.01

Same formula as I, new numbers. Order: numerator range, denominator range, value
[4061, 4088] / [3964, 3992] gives 1.32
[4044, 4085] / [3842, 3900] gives 1.33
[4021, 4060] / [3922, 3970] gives 1.31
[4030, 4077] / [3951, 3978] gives 1.43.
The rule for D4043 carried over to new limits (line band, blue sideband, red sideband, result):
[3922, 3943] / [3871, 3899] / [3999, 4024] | 0.140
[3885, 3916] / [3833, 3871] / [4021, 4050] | 0.053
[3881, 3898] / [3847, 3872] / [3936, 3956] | 0.265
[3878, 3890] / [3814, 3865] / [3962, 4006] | 0.065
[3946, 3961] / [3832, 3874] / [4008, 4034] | 0.021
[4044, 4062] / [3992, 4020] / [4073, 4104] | -0.145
